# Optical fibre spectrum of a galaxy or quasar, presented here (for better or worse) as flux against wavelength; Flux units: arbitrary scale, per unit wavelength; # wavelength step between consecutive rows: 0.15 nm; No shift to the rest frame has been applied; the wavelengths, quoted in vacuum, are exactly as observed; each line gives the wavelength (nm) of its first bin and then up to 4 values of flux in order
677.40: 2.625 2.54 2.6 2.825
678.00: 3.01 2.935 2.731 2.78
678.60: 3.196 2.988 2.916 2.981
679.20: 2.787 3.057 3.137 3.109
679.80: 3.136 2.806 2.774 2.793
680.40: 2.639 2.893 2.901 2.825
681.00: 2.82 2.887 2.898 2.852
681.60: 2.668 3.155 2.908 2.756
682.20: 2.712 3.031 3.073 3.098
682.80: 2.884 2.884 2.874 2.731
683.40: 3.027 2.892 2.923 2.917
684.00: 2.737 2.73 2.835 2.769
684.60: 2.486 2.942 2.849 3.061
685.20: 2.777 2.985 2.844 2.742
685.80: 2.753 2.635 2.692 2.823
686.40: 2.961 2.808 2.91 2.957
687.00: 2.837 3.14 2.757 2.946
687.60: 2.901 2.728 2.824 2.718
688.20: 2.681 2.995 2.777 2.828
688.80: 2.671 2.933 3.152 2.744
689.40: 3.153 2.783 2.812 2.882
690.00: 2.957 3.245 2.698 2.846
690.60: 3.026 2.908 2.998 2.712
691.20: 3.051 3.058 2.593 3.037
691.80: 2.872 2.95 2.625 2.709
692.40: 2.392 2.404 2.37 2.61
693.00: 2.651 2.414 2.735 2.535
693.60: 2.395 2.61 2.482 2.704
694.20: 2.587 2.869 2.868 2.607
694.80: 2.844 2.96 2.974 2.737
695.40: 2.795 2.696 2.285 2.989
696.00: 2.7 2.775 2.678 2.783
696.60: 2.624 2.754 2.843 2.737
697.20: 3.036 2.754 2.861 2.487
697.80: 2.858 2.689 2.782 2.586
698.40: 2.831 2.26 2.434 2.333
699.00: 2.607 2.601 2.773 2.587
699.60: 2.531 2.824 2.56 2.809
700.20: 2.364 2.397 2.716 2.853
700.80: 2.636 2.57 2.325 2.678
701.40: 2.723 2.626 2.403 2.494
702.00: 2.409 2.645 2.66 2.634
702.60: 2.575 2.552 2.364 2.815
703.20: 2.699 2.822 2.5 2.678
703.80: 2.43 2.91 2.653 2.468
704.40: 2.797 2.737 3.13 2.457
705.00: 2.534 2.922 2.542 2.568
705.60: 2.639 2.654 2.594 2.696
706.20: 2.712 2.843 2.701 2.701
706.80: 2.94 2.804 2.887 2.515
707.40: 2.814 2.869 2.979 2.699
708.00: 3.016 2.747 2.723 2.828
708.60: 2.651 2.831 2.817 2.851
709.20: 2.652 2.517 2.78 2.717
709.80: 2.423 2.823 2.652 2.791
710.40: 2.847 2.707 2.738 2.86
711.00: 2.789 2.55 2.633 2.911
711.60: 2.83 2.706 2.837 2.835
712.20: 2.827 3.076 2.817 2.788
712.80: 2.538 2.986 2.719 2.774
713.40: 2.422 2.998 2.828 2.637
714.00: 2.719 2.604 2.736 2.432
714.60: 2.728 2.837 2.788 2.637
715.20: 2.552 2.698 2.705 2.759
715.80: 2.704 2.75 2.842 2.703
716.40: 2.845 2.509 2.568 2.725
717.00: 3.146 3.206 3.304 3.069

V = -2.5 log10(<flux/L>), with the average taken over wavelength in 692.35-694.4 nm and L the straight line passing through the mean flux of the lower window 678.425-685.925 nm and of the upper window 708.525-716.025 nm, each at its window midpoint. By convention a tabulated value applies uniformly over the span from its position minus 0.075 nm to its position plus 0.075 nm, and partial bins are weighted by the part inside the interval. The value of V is 0.112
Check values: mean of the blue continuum 2.88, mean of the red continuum 2.74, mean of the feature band 2.55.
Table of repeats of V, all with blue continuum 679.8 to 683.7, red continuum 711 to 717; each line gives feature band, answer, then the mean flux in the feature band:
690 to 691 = -0.04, 2.95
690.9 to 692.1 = -0.02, 2.89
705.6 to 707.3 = 0.02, 2.73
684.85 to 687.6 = 0.00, 2.86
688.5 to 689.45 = -0.02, 2.9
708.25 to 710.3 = 0.02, 2.72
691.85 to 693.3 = 0.10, 2.58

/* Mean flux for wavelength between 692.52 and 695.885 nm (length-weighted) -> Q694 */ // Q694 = 2.66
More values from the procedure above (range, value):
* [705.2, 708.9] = 2.75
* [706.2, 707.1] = 2.8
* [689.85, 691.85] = 2.92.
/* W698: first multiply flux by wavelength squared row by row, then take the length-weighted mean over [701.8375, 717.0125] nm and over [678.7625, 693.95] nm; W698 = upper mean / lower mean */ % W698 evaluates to 1.0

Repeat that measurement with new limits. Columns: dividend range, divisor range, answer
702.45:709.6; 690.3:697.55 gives 1.03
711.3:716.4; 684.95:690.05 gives 1.04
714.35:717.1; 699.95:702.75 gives 1.10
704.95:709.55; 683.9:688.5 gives 1.03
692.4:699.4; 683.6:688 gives 0.97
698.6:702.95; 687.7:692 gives 0.92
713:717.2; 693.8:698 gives 1.05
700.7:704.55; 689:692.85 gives 0.95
